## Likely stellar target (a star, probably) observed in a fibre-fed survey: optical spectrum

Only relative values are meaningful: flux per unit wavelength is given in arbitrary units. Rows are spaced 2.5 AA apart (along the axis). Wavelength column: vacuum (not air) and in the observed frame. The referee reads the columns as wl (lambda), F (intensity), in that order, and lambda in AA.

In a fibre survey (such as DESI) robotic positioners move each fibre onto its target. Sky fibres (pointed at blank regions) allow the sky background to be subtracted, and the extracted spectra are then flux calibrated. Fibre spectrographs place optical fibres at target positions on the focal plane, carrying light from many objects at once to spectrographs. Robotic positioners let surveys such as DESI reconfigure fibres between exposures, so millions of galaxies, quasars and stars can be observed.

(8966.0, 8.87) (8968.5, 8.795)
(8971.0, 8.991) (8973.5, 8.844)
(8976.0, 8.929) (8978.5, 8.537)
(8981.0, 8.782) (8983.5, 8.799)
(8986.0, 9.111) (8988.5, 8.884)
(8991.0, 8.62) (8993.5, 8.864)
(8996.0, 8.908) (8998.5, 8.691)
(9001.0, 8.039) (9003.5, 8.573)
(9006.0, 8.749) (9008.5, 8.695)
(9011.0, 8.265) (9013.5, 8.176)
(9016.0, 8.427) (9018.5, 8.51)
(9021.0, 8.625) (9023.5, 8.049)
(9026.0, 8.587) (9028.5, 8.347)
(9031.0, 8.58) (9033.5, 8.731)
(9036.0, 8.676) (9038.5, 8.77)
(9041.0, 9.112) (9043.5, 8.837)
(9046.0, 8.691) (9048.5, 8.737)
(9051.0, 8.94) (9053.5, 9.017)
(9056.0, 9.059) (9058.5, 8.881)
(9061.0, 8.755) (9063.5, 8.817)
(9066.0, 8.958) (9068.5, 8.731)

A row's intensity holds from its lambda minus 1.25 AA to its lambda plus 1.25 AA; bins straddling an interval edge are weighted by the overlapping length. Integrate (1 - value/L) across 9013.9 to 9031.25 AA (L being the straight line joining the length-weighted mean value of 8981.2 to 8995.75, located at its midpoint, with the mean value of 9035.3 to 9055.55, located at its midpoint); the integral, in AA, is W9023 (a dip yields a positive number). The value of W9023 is 0.8 AA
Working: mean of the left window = 8.85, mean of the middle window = 8.43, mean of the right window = 8.86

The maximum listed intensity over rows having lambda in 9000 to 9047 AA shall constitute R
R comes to 9.112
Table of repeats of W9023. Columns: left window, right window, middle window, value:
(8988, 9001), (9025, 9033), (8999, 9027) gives 0.6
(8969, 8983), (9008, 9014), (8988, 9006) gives -0.2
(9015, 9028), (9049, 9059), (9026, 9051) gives 0.0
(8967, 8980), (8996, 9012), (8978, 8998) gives -0.3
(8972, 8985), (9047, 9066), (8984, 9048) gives 1.5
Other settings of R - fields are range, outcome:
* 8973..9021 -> 9.111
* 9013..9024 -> 8.625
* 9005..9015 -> 8.749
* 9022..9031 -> 8.587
